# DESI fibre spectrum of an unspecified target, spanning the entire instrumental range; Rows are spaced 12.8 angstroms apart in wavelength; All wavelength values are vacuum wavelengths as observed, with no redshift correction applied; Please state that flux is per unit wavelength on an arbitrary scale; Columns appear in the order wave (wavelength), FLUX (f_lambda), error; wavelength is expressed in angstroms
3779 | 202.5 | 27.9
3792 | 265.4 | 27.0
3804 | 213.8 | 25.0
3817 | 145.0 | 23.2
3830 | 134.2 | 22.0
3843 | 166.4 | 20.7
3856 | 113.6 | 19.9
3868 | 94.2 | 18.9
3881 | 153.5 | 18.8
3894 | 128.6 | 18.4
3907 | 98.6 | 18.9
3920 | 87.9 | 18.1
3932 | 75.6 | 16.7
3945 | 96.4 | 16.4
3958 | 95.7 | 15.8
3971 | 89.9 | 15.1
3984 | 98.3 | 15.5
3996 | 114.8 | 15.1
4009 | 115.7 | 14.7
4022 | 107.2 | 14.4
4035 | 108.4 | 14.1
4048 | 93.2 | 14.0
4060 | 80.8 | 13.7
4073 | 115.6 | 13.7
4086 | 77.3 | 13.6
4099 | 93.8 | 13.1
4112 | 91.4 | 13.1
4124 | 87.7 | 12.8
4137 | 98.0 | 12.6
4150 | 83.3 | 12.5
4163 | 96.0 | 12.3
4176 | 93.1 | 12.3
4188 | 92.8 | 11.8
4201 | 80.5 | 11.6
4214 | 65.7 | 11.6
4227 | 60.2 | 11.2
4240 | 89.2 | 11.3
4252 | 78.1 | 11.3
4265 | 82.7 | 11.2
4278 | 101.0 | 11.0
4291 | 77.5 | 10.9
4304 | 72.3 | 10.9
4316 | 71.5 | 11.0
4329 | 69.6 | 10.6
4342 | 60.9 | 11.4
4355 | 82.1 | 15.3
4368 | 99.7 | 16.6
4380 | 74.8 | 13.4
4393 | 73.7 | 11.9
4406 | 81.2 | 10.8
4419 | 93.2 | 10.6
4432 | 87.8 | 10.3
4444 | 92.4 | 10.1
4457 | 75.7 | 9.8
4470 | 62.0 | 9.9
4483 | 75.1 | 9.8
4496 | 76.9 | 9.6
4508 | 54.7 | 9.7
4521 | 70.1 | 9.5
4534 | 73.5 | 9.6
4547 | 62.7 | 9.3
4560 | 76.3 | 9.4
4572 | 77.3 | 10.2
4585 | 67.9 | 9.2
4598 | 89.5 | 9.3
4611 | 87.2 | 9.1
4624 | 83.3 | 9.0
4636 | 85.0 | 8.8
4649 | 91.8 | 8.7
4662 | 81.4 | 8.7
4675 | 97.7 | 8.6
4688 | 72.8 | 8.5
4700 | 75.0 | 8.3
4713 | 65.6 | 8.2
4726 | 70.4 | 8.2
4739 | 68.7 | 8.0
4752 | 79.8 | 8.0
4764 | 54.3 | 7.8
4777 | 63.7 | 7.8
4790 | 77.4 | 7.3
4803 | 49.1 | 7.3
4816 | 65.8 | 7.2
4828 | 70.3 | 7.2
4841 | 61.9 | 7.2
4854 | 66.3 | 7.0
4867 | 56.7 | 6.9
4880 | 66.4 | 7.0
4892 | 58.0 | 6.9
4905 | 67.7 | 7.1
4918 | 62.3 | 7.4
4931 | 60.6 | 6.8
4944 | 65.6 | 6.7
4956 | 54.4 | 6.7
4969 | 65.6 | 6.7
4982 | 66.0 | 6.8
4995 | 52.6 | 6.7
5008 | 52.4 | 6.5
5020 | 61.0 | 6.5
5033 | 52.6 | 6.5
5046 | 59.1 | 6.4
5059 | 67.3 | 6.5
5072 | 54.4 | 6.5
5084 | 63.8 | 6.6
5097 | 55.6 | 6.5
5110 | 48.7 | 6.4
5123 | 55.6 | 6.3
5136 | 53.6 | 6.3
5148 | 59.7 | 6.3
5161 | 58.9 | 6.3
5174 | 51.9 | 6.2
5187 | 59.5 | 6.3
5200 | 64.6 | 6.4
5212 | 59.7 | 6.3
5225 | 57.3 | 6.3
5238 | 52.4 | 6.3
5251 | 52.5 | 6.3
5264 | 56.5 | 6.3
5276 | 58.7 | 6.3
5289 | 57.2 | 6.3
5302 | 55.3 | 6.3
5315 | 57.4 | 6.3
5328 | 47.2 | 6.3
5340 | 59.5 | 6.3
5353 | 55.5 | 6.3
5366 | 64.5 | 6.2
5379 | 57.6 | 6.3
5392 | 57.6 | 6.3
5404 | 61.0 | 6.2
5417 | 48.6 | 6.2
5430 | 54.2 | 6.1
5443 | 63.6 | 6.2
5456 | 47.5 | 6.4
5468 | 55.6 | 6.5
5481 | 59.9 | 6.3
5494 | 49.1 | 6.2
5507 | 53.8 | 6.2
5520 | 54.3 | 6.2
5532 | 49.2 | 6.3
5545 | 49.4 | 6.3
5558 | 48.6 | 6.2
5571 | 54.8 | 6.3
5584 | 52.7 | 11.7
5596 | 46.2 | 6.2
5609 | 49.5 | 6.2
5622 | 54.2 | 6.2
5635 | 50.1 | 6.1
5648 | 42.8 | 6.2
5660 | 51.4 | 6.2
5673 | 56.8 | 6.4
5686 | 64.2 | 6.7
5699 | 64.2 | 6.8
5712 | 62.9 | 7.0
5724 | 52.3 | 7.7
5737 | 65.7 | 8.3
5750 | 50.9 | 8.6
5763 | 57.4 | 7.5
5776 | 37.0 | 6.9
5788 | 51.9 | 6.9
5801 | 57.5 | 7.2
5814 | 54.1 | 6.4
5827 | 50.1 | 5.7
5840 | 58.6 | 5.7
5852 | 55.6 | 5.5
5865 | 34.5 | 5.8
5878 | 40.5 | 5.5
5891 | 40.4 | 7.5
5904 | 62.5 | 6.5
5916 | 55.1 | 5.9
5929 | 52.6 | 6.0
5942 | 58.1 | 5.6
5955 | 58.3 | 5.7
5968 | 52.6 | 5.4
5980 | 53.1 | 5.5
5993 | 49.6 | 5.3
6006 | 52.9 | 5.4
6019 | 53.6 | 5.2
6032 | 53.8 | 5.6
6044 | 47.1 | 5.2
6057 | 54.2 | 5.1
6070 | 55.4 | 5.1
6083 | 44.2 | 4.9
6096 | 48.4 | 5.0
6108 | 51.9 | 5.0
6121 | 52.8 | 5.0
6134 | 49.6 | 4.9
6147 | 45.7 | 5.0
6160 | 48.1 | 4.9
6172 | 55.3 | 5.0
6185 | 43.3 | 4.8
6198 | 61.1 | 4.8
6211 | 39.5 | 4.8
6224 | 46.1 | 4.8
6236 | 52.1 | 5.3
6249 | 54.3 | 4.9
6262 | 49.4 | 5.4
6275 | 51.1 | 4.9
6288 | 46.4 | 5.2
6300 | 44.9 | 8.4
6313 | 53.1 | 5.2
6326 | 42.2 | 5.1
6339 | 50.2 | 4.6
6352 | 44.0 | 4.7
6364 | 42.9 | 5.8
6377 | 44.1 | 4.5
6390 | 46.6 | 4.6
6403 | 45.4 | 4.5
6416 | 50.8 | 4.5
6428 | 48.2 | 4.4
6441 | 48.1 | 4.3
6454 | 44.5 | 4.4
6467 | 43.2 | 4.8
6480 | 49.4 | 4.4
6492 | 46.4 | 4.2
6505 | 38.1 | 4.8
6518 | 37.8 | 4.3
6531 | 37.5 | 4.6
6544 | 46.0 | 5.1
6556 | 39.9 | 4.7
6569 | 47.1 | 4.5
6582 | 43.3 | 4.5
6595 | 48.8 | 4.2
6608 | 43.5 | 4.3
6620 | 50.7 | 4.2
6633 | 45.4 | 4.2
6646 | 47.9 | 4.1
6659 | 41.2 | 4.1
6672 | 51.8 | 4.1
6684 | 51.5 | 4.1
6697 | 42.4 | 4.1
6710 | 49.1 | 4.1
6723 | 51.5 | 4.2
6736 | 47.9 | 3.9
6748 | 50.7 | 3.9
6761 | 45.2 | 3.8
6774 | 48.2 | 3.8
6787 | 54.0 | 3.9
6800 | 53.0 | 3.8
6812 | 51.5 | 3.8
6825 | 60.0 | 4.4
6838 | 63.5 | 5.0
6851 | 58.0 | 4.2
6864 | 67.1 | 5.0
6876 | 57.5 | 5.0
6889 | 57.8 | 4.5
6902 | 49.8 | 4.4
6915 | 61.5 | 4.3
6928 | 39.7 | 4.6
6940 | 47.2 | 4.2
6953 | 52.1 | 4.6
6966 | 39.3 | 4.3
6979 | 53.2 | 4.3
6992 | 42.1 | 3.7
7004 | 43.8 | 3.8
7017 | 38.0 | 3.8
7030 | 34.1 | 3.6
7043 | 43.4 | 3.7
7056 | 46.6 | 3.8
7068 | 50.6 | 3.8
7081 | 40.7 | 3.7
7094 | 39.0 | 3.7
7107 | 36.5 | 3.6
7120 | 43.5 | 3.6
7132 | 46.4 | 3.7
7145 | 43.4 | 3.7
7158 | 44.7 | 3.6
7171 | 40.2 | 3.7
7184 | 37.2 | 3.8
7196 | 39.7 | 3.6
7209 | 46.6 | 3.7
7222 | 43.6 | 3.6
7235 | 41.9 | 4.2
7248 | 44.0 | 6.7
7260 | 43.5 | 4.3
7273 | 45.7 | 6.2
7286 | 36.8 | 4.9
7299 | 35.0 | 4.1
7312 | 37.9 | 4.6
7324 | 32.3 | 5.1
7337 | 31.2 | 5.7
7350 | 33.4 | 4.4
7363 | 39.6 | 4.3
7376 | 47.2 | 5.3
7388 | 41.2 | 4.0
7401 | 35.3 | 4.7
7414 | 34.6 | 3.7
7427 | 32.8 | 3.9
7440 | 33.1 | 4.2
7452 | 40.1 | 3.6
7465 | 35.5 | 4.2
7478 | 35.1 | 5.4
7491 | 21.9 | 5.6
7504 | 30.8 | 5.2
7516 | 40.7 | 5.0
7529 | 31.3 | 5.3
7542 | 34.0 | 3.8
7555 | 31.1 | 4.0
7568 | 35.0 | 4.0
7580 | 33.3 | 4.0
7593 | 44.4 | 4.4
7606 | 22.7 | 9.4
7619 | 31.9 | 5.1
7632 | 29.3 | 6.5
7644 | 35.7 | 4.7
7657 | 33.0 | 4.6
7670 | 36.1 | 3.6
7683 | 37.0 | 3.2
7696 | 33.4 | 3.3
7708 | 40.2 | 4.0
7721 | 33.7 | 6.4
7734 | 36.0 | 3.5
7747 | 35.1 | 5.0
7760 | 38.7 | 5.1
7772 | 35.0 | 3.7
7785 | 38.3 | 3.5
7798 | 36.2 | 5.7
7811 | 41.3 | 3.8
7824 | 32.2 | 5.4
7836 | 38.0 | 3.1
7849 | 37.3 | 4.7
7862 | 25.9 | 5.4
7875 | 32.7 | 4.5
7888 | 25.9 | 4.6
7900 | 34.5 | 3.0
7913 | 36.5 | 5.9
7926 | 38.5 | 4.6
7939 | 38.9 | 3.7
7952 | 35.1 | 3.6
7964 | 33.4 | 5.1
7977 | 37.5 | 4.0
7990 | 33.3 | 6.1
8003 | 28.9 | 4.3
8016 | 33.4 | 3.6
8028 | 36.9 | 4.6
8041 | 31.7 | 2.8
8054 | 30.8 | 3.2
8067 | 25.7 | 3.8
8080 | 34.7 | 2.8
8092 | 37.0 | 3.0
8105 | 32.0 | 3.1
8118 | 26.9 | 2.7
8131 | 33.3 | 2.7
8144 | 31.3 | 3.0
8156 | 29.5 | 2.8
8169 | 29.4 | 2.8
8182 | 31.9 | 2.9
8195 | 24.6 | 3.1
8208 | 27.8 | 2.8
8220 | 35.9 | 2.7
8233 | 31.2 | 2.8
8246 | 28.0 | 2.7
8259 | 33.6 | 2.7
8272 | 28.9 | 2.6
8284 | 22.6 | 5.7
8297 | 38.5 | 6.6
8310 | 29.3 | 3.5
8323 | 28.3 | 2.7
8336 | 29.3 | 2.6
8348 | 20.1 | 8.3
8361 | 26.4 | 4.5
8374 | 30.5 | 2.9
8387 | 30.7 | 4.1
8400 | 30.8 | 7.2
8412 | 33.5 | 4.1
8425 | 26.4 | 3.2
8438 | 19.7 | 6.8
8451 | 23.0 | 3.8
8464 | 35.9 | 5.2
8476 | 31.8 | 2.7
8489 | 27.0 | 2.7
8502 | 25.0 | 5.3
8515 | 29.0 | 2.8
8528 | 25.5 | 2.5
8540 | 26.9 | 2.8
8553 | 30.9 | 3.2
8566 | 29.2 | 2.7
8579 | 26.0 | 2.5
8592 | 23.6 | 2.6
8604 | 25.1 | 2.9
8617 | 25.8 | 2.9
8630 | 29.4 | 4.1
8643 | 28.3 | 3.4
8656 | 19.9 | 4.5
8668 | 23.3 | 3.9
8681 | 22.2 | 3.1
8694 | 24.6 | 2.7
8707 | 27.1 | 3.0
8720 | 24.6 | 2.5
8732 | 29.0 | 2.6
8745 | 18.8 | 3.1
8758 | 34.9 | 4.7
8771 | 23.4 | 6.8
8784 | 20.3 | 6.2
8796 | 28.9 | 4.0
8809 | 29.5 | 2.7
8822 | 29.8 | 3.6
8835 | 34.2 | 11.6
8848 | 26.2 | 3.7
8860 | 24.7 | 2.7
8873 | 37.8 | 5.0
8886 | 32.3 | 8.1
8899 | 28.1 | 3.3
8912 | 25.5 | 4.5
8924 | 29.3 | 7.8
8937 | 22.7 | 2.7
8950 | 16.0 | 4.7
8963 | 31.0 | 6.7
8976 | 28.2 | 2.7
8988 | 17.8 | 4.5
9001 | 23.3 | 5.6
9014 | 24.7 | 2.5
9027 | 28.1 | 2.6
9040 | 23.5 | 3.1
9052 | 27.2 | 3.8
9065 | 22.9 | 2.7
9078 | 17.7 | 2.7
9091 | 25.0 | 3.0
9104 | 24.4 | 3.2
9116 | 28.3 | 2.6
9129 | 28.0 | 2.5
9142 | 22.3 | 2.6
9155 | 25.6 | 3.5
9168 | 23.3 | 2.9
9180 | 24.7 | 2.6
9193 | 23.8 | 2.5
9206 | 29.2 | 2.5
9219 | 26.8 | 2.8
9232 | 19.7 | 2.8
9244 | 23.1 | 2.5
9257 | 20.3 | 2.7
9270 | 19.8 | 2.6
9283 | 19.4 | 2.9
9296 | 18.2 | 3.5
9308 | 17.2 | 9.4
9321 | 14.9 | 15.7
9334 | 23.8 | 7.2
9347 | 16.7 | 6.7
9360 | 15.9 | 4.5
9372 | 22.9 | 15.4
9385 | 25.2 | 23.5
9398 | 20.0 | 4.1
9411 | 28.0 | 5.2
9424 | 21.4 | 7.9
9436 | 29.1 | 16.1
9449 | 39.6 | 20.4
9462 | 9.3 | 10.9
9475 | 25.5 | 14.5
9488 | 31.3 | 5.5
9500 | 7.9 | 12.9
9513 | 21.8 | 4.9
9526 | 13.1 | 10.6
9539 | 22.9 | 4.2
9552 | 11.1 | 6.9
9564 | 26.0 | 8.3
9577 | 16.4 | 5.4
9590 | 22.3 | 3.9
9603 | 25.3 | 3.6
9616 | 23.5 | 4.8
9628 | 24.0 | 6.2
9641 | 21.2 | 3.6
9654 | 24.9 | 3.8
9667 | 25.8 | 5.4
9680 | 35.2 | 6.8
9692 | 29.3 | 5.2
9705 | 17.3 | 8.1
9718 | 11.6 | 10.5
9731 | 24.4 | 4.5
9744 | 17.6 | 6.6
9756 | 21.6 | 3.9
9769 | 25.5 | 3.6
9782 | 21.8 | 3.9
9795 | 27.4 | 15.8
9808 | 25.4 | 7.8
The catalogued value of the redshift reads 1.45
